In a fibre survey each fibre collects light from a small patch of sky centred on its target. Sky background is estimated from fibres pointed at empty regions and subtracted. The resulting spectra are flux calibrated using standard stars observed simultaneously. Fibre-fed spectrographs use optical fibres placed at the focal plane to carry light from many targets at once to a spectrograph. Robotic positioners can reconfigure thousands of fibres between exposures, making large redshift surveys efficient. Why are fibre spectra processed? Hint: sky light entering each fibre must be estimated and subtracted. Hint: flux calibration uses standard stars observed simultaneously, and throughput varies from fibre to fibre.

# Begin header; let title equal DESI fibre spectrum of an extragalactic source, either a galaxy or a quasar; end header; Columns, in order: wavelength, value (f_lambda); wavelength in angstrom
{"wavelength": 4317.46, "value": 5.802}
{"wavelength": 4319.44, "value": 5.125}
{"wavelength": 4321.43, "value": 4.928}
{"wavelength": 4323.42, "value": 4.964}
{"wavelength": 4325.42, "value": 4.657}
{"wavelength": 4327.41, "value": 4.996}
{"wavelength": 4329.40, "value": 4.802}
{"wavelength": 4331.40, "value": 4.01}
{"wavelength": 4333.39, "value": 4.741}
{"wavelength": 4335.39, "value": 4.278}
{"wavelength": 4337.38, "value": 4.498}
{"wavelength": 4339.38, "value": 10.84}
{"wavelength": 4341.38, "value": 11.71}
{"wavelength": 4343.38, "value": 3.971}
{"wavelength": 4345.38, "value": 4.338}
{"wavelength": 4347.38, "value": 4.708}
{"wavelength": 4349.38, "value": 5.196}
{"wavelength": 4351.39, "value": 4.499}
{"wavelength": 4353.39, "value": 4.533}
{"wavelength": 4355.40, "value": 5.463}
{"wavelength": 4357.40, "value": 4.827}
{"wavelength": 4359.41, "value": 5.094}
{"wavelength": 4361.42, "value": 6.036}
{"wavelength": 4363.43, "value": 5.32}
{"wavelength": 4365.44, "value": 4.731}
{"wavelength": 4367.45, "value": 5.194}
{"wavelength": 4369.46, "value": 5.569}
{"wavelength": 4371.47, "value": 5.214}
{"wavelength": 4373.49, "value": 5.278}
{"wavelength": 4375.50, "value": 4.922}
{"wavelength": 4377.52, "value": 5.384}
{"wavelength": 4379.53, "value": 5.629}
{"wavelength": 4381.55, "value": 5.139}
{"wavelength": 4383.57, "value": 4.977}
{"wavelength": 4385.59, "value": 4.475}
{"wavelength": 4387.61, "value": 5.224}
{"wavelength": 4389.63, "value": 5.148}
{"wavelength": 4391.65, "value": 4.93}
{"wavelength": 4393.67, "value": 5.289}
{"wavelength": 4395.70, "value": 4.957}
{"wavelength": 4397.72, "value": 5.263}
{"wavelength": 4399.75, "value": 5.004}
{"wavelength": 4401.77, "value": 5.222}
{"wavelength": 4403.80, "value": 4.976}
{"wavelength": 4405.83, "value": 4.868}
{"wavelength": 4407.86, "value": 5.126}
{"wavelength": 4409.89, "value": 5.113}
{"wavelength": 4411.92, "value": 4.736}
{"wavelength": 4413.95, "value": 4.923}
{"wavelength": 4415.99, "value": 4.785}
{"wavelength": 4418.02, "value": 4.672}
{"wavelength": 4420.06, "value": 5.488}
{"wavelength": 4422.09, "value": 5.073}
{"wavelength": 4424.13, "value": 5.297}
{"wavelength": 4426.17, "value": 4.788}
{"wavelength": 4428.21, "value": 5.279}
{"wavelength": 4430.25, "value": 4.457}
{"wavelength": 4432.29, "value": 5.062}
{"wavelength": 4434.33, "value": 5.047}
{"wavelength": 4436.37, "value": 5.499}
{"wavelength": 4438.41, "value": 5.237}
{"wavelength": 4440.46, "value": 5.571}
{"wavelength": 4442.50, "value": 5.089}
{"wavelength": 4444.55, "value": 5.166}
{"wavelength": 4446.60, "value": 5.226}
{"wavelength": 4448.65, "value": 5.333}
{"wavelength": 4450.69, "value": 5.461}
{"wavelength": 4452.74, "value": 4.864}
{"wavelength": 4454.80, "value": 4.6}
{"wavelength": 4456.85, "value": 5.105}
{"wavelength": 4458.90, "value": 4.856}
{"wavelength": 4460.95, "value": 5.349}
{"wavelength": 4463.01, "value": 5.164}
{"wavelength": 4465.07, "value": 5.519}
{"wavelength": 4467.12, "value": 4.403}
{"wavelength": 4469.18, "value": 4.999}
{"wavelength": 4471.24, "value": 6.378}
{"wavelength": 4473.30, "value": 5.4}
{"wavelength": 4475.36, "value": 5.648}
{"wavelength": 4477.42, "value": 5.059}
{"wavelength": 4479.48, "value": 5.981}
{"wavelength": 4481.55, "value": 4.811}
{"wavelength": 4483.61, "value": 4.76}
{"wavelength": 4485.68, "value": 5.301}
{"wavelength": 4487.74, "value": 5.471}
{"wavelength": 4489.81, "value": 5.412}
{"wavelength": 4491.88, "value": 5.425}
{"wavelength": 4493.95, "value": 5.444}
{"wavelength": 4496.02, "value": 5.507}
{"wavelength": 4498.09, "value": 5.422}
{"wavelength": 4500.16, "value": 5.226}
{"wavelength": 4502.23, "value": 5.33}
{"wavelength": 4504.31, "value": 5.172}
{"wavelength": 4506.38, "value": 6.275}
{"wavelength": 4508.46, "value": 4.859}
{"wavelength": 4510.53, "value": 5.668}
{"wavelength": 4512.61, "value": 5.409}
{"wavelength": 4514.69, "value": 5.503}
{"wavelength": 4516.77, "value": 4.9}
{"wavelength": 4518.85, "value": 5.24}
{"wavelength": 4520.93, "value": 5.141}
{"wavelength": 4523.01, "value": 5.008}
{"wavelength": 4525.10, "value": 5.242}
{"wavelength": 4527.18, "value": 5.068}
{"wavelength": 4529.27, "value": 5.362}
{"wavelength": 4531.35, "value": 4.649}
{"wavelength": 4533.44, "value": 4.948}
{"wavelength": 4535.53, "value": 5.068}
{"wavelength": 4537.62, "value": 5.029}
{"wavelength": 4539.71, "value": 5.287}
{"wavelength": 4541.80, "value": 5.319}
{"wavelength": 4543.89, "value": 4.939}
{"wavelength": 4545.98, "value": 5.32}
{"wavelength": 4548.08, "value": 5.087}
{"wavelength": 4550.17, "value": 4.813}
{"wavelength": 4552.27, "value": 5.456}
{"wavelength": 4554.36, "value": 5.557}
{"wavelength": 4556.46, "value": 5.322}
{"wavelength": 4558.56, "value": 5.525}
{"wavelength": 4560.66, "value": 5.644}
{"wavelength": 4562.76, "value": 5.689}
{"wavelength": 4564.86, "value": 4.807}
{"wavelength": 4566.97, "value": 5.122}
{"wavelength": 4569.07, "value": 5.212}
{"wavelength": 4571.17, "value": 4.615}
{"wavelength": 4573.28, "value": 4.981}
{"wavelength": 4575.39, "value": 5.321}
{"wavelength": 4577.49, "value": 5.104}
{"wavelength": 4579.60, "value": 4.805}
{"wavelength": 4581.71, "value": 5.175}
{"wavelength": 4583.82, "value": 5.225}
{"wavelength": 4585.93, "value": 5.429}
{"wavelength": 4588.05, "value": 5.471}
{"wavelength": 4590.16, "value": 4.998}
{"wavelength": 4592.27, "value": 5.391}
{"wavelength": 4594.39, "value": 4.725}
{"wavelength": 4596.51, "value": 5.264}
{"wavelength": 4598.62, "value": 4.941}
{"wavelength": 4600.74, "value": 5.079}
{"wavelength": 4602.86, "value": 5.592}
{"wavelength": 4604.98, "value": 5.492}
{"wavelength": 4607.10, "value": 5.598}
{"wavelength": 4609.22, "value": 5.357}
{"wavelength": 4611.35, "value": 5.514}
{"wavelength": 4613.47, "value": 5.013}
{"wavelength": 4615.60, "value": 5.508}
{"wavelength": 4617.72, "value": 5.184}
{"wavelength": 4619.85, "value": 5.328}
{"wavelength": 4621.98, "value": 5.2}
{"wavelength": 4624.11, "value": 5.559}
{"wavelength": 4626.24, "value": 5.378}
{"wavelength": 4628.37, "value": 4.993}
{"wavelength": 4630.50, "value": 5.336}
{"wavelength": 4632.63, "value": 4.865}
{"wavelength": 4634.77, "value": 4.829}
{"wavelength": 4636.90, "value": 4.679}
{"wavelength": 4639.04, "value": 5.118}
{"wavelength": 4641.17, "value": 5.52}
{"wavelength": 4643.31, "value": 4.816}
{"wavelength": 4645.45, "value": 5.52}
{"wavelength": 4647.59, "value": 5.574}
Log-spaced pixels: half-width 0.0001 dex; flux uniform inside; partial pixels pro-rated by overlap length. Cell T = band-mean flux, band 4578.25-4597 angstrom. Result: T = 5.16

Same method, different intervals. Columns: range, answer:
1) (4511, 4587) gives 5.18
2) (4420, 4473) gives 5.16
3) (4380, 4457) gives 5.07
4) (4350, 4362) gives 5.04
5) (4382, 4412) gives 5.03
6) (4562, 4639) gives 5.19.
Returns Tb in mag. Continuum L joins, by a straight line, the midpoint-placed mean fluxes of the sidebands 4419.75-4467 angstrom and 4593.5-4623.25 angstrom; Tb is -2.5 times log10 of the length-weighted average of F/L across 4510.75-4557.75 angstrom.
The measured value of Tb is 0.01 mag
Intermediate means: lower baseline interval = 5.13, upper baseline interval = 5.28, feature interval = 5.18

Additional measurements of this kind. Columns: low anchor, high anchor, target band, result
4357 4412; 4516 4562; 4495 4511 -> -0.052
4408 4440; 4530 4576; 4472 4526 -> -0.046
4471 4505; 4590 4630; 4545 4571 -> 0.009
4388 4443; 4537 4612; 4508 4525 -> -0.012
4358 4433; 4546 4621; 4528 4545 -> 0.027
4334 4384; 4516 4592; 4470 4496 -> -0.028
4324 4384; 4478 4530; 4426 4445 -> 0.041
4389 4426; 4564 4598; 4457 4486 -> -0.040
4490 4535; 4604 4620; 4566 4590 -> 0.044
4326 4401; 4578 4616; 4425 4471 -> 0.034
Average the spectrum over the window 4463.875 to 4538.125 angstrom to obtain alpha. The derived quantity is 5.28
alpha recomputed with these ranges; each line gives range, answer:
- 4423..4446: 5.14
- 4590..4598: 5.1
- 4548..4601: 5.19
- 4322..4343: 5.87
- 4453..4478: 5.2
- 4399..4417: 4.97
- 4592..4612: 5.29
